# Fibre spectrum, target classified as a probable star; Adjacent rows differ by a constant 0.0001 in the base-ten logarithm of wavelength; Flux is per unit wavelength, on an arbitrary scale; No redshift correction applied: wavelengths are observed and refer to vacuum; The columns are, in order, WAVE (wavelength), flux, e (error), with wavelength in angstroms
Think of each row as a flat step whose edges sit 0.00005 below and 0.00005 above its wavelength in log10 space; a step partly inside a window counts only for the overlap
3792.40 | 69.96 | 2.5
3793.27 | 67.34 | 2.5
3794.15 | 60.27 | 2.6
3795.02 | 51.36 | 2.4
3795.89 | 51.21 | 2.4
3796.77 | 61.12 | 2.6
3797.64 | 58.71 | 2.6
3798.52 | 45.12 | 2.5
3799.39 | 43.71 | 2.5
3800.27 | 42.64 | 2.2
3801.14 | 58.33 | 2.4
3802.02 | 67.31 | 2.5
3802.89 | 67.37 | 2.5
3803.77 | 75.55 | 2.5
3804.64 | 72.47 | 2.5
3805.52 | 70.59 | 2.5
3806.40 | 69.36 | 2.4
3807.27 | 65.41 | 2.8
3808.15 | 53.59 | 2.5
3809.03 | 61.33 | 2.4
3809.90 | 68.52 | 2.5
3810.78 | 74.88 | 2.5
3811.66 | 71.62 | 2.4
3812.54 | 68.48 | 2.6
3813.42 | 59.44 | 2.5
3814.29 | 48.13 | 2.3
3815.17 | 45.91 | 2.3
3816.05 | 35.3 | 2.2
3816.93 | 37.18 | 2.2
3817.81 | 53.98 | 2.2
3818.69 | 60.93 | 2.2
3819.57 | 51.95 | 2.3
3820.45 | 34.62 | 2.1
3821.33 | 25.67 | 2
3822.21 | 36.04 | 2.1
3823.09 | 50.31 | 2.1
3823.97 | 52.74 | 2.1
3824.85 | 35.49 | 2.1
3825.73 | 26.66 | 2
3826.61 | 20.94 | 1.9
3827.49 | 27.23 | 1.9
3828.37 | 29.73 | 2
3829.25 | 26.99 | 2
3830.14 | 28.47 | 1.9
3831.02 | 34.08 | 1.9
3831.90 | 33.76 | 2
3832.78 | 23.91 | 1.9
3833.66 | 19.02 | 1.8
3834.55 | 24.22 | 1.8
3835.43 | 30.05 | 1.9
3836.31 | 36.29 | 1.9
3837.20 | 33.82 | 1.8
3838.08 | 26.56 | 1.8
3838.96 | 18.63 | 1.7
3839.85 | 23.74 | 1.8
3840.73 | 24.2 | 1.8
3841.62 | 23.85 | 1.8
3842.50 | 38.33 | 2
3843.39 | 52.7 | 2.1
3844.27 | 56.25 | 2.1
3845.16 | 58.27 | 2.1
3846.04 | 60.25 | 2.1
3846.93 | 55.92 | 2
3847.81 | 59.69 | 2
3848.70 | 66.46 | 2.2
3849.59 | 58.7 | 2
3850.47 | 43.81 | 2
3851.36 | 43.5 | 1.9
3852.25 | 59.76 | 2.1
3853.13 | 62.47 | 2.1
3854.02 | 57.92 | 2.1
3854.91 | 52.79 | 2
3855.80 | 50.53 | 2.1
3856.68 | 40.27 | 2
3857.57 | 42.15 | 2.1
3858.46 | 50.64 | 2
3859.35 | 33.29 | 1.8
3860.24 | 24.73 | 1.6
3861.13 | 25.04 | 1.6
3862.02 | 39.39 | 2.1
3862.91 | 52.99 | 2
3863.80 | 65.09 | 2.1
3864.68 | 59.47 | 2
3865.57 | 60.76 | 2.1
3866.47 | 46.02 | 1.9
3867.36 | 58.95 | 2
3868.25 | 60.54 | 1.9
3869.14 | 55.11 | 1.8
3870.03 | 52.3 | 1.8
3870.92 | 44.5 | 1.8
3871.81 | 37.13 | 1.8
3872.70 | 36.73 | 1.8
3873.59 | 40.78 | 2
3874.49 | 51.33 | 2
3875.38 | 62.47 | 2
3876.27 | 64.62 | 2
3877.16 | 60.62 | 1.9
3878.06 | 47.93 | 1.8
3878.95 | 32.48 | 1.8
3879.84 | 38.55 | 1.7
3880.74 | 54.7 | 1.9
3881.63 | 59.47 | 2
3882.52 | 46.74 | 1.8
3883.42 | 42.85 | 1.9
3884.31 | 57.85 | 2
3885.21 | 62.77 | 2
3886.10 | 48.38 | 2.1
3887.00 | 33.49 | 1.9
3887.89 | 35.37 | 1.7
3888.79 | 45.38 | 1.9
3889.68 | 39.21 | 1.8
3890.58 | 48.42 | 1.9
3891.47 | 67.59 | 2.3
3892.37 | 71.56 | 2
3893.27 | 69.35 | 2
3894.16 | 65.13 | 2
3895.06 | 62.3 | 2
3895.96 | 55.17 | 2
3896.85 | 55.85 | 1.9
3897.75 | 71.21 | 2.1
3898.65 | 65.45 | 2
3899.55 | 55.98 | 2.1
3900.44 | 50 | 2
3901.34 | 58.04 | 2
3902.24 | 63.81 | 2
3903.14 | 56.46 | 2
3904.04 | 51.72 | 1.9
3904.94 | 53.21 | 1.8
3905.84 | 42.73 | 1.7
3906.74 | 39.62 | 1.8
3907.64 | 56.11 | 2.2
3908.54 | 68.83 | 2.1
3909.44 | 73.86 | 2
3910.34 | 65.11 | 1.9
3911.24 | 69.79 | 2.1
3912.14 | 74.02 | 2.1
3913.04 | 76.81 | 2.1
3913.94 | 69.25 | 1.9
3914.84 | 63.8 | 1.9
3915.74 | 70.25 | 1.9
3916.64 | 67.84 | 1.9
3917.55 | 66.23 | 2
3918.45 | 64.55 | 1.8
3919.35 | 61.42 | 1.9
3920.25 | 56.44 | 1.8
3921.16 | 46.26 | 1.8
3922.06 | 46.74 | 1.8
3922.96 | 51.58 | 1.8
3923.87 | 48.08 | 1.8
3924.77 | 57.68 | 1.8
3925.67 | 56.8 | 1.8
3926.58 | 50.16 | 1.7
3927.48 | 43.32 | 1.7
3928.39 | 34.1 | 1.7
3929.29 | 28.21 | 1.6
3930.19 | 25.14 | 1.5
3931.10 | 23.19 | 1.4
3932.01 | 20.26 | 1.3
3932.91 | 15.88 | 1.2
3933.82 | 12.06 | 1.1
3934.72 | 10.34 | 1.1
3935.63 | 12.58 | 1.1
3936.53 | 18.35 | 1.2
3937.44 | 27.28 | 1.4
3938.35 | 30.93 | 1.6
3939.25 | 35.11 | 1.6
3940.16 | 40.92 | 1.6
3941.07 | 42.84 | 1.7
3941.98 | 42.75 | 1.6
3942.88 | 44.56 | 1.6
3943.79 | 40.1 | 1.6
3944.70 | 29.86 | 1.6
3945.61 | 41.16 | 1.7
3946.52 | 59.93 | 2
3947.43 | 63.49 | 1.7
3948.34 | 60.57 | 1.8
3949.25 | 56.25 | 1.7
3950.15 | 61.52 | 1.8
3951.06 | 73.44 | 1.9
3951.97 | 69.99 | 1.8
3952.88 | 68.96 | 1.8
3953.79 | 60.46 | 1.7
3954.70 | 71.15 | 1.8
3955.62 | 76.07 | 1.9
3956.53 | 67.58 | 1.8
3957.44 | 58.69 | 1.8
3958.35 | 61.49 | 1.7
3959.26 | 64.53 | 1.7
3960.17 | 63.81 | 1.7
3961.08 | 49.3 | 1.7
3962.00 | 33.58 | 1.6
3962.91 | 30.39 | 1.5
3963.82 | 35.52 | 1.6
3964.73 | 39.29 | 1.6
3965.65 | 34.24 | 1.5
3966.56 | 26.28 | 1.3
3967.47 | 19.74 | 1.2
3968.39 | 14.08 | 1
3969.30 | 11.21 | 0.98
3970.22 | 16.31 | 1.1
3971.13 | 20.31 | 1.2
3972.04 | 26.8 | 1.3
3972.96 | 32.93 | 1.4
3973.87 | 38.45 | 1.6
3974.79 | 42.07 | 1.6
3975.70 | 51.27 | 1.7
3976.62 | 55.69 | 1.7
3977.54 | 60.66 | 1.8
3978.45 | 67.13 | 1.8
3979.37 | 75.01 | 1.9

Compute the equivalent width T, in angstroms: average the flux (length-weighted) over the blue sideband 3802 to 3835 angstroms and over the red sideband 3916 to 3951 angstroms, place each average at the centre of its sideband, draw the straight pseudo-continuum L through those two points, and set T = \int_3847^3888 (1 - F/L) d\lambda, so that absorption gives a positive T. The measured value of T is -4.08 angstroms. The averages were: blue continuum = 47.3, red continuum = 42.5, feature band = 49.8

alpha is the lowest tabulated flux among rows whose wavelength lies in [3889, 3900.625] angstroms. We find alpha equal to 39.21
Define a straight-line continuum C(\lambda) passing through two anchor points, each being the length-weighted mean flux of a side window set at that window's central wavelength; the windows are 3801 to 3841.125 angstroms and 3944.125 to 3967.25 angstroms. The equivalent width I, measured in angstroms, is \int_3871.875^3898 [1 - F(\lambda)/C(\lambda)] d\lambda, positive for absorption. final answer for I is -1.74 angstroms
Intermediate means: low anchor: 44.7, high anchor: 53.9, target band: 52.3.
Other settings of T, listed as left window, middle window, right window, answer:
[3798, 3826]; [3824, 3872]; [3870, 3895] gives 9.3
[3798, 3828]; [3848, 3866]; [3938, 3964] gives 1.0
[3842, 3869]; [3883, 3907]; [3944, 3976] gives -2.5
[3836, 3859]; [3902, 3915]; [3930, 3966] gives -4.7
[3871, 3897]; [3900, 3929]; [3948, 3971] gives -4.4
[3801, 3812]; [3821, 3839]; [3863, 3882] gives 9.1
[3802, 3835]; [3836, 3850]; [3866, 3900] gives 1.7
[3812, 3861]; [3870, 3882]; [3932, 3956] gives -1.7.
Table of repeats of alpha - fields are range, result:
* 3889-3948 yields 10.34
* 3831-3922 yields 18.63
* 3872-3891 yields 32.48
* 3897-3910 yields 39.62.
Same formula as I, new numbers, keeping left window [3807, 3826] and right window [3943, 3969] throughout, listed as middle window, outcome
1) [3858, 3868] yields 0.7 angstroms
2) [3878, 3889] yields 0.9 angstroms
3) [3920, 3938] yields 6.0 angstroms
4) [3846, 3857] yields -0.8 angstroms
